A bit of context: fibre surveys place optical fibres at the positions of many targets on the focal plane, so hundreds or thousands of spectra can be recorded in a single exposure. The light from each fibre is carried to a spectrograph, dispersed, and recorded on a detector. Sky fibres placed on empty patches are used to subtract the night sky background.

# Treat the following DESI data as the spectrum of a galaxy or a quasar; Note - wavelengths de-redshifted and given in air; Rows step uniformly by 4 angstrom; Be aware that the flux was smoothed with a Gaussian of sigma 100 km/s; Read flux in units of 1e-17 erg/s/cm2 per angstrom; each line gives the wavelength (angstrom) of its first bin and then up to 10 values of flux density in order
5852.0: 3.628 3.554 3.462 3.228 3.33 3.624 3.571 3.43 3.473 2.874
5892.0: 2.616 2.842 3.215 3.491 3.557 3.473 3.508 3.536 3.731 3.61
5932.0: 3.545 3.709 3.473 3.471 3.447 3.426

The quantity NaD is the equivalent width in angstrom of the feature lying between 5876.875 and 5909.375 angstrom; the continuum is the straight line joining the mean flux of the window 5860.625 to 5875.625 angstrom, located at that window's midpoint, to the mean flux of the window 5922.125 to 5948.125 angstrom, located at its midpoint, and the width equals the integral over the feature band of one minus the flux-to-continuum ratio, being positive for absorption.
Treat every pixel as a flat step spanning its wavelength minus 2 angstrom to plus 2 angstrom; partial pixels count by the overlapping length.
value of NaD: 2.7 angstrom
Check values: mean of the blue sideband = 3.42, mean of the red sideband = 3.58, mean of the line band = 3.19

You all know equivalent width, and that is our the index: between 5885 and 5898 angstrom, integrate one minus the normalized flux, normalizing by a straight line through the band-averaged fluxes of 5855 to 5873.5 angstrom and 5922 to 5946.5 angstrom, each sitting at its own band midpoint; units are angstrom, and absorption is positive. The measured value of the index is 2.5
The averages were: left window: 3.43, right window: 3.59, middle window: 2.83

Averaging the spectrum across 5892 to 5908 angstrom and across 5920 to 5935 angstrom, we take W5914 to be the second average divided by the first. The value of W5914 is 1.15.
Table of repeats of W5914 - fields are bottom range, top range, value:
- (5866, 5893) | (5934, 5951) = 1.07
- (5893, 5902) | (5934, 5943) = 1.20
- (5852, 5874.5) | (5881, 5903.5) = 0.88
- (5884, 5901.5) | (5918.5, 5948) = 1.21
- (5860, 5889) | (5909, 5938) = 1.06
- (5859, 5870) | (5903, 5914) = 1.05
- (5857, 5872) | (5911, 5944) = 1.05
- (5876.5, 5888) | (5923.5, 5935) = 1.08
